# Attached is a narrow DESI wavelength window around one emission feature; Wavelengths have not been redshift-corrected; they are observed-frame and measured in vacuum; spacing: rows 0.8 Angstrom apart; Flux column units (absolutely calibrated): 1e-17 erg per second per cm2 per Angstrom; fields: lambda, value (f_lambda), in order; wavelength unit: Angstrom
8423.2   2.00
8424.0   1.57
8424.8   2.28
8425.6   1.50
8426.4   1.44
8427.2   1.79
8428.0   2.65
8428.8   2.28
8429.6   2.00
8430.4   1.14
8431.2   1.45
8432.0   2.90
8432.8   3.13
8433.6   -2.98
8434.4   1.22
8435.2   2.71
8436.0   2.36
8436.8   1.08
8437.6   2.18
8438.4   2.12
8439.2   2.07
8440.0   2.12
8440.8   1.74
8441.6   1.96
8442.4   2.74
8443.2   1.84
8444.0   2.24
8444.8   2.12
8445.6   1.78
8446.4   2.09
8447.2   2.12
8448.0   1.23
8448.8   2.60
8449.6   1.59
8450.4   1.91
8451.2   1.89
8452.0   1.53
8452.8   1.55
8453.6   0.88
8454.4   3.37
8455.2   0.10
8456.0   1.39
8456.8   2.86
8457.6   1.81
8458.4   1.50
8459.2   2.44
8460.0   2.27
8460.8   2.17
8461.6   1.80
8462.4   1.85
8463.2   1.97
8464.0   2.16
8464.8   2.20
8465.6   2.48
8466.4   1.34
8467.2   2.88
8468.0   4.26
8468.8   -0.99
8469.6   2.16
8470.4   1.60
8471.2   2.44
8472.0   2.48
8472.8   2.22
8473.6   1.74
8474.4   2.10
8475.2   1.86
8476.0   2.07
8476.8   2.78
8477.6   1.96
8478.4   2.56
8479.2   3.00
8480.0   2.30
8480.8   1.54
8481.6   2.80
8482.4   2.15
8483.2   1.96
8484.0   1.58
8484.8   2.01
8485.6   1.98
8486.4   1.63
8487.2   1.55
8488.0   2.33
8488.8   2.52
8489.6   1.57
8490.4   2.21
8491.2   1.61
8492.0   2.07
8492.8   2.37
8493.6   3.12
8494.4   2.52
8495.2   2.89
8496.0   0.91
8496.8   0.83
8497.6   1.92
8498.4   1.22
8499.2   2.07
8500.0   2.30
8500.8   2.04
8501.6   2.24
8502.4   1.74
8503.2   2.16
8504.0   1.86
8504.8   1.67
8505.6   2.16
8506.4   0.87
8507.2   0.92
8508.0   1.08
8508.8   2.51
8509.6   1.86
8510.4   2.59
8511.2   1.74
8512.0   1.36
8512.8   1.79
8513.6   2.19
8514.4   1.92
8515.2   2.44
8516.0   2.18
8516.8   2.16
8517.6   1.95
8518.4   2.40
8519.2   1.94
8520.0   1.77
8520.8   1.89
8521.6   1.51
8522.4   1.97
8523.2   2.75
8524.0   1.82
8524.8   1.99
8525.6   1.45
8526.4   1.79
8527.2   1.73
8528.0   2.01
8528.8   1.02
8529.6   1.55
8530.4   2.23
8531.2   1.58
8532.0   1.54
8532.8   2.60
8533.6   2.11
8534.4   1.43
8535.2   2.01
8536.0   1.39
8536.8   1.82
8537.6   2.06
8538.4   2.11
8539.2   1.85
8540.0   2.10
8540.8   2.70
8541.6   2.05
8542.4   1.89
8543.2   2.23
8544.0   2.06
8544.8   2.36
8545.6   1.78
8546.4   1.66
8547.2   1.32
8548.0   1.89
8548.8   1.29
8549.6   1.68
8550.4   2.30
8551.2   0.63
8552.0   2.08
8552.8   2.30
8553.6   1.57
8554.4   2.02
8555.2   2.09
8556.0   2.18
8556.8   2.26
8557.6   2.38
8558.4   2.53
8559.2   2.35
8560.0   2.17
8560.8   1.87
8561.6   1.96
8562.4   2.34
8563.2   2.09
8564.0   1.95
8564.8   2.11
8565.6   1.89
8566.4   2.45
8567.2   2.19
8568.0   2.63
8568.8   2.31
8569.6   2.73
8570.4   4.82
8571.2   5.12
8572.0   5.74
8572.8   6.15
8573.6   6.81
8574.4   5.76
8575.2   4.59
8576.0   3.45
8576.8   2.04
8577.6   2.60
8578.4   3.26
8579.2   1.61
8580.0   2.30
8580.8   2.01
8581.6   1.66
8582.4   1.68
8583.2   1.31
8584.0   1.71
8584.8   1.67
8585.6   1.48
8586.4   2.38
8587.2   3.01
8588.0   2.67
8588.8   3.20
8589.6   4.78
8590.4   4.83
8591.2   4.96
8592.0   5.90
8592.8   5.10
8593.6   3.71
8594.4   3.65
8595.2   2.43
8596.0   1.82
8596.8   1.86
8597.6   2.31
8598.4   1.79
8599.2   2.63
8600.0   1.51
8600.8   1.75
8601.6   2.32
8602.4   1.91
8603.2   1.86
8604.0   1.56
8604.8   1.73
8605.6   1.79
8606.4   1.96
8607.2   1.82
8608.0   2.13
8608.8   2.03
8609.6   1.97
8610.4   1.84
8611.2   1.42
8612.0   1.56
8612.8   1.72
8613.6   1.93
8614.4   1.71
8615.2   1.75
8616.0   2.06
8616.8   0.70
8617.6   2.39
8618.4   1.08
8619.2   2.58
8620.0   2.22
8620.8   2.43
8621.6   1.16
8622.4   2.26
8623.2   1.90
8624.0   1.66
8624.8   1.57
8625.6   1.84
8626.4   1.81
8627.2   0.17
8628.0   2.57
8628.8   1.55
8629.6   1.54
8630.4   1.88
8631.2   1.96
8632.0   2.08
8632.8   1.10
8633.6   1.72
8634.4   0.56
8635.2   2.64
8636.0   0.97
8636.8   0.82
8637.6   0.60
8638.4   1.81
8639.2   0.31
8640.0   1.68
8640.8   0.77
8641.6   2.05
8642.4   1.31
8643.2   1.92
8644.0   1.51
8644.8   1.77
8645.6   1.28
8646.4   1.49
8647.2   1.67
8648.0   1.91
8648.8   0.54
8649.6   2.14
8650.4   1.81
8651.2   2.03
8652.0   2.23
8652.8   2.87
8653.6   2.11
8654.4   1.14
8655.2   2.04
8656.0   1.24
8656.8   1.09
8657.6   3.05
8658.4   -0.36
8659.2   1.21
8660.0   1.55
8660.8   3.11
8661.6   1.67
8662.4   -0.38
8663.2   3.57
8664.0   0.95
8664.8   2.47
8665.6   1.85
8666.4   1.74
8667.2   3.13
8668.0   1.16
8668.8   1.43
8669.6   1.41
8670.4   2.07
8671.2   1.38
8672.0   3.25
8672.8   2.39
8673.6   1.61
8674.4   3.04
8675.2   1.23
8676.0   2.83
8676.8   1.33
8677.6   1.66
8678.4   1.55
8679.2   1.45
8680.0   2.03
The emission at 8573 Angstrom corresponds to [S II]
